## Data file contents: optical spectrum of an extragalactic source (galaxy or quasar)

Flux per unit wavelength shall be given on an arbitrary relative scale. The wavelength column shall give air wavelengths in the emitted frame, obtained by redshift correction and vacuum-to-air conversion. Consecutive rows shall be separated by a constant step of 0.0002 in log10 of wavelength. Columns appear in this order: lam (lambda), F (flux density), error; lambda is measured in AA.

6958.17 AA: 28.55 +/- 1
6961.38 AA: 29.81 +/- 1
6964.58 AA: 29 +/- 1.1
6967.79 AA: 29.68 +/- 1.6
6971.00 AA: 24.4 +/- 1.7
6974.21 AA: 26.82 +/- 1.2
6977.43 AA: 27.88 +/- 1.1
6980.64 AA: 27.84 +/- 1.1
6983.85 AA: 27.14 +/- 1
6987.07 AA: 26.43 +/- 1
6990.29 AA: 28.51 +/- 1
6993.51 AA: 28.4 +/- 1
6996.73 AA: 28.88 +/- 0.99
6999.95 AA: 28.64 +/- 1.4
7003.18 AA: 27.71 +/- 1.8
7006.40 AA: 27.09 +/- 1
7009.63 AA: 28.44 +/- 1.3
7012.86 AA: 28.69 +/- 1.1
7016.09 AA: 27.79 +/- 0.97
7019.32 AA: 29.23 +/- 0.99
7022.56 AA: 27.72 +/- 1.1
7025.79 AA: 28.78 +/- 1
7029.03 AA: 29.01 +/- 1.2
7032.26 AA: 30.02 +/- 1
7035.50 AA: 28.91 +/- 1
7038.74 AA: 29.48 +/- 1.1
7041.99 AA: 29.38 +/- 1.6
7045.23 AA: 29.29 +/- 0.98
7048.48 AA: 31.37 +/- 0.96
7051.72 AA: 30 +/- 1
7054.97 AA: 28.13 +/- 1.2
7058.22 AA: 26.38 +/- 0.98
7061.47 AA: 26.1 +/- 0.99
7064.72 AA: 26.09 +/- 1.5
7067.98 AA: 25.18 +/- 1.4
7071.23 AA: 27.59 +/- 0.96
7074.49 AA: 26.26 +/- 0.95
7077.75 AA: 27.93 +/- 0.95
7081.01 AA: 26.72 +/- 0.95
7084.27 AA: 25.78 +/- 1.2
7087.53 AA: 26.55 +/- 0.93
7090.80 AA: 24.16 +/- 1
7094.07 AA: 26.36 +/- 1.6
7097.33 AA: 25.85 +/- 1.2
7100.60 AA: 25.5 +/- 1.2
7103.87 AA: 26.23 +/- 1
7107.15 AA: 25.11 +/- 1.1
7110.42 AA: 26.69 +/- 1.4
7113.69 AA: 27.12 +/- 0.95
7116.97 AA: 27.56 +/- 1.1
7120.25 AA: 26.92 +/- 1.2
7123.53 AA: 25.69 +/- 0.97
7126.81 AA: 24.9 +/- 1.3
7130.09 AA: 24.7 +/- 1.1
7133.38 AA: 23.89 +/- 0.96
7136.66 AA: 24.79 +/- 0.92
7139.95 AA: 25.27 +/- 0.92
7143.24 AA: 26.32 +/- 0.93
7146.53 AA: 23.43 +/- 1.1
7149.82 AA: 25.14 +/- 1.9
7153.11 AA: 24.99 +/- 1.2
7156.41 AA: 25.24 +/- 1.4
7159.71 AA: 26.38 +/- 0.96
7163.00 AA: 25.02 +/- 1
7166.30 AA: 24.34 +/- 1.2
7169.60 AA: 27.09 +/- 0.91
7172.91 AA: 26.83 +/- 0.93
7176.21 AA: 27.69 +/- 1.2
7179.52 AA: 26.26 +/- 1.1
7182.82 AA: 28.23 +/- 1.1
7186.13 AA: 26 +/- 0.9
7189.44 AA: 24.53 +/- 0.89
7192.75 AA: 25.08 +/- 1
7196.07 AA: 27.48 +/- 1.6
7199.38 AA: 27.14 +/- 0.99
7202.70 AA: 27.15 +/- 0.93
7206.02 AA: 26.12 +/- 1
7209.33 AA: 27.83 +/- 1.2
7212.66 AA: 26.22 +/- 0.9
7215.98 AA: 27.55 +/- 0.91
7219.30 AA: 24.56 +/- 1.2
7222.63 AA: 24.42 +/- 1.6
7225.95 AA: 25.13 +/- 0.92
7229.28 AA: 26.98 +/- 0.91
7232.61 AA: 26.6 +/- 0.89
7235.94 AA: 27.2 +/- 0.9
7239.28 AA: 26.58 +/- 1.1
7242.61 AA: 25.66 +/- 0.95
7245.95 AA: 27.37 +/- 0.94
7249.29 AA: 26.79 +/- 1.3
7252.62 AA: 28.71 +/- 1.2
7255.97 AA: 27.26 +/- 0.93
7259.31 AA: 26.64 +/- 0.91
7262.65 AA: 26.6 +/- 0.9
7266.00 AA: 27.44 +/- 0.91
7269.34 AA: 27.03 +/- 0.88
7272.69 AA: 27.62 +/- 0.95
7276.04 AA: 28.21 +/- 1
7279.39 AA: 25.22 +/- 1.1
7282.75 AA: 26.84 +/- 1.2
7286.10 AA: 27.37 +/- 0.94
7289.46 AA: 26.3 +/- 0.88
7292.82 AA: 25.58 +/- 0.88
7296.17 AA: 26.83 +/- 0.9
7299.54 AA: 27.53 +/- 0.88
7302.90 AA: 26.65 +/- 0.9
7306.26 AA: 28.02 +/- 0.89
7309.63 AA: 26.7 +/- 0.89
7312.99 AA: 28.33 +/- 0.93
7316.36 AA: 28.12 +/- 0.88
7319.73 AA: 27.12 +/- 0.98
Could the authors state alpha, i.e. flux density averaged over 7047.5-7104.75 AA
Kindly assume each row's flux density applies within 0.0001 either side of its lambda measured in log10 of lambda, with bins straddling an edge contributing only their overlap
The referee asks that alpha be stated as 26.7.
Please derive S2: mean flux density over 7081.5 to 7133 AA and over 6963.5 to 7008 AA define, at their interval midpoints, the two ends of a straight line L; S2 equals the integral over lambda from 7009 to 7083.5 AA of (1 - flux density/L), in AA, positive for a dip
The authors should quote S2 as -3.7 AA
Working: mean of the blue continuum 27.7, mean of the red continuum 25.9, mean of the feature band 28.2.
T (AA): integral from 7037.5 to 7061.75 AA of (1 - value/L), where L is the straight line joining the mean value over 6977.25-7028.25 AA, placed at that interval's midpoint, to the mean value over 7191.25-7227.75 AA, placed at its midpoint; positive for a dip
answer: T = -1.1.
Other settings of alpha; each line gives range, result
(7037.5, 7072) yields 28.1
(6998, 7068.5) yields 28.4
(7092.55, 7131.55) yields 26.1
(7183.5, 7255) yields 26.5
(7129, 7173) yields 25.2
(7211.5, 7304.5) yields 26.7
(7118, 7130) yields 25.8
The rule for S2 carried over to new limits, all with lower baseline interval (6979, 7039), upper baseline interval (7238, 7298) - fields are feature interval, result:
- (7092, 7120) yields 1.5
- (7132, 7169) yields 3.4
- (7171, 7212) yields 0.9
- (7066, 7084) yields 0.8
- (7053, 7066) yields 0.6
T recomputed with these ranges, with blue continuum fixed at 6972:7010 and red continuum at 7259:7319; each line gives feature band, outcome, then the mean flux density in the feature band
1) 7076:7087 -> 0.30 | 26.8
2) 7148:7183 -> 1.71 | 26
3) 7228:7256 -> 0.18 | 27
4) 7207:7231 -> 0.99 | 26.1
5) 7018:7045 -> -1.39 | 29.1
